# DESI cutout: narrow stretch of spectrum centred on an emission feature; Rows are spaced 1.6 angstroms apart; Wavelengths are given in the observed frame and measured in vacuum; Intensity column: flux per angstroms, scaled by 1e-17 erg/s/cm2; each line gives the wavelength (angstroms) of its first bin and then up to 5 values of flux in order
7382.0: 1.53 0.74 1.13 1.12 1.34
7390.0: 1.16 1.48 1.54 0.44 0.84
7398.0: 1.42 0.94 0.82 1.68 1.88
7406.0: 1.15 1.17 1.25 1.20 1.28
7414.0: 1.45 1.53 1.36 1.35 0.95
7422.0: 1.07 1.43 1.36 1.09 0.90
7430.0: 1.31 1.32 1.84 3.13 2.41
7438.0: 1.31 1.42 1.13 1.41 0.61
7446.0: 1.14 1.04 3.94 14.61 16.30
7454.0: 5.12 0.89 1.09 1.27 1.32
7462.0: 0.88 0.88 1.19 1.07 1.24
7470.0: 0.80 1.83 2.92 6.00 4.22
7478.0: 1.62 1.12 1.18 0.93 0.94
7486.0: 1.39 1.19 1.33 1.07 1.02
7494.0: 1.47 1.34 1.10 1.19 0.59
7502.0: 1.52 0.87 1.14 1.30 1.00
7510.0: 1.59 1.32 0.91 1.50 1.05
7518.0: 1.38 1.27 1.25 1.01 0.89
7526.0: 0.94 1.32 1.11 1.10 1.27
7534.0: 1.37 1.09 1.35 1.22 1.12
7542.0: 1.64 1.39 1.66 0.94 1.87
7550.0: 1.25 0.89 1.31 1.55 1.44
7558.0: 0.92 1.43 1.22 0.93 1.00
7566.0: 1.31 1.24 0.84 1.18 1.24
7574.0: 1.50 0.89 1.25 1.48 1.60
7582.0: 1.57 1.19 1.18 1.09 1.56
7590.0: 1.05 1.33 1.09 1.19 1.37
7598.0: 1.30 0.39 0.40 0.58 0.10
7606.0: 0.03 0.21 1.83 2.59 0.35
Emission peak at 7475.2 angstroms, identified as [N II]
